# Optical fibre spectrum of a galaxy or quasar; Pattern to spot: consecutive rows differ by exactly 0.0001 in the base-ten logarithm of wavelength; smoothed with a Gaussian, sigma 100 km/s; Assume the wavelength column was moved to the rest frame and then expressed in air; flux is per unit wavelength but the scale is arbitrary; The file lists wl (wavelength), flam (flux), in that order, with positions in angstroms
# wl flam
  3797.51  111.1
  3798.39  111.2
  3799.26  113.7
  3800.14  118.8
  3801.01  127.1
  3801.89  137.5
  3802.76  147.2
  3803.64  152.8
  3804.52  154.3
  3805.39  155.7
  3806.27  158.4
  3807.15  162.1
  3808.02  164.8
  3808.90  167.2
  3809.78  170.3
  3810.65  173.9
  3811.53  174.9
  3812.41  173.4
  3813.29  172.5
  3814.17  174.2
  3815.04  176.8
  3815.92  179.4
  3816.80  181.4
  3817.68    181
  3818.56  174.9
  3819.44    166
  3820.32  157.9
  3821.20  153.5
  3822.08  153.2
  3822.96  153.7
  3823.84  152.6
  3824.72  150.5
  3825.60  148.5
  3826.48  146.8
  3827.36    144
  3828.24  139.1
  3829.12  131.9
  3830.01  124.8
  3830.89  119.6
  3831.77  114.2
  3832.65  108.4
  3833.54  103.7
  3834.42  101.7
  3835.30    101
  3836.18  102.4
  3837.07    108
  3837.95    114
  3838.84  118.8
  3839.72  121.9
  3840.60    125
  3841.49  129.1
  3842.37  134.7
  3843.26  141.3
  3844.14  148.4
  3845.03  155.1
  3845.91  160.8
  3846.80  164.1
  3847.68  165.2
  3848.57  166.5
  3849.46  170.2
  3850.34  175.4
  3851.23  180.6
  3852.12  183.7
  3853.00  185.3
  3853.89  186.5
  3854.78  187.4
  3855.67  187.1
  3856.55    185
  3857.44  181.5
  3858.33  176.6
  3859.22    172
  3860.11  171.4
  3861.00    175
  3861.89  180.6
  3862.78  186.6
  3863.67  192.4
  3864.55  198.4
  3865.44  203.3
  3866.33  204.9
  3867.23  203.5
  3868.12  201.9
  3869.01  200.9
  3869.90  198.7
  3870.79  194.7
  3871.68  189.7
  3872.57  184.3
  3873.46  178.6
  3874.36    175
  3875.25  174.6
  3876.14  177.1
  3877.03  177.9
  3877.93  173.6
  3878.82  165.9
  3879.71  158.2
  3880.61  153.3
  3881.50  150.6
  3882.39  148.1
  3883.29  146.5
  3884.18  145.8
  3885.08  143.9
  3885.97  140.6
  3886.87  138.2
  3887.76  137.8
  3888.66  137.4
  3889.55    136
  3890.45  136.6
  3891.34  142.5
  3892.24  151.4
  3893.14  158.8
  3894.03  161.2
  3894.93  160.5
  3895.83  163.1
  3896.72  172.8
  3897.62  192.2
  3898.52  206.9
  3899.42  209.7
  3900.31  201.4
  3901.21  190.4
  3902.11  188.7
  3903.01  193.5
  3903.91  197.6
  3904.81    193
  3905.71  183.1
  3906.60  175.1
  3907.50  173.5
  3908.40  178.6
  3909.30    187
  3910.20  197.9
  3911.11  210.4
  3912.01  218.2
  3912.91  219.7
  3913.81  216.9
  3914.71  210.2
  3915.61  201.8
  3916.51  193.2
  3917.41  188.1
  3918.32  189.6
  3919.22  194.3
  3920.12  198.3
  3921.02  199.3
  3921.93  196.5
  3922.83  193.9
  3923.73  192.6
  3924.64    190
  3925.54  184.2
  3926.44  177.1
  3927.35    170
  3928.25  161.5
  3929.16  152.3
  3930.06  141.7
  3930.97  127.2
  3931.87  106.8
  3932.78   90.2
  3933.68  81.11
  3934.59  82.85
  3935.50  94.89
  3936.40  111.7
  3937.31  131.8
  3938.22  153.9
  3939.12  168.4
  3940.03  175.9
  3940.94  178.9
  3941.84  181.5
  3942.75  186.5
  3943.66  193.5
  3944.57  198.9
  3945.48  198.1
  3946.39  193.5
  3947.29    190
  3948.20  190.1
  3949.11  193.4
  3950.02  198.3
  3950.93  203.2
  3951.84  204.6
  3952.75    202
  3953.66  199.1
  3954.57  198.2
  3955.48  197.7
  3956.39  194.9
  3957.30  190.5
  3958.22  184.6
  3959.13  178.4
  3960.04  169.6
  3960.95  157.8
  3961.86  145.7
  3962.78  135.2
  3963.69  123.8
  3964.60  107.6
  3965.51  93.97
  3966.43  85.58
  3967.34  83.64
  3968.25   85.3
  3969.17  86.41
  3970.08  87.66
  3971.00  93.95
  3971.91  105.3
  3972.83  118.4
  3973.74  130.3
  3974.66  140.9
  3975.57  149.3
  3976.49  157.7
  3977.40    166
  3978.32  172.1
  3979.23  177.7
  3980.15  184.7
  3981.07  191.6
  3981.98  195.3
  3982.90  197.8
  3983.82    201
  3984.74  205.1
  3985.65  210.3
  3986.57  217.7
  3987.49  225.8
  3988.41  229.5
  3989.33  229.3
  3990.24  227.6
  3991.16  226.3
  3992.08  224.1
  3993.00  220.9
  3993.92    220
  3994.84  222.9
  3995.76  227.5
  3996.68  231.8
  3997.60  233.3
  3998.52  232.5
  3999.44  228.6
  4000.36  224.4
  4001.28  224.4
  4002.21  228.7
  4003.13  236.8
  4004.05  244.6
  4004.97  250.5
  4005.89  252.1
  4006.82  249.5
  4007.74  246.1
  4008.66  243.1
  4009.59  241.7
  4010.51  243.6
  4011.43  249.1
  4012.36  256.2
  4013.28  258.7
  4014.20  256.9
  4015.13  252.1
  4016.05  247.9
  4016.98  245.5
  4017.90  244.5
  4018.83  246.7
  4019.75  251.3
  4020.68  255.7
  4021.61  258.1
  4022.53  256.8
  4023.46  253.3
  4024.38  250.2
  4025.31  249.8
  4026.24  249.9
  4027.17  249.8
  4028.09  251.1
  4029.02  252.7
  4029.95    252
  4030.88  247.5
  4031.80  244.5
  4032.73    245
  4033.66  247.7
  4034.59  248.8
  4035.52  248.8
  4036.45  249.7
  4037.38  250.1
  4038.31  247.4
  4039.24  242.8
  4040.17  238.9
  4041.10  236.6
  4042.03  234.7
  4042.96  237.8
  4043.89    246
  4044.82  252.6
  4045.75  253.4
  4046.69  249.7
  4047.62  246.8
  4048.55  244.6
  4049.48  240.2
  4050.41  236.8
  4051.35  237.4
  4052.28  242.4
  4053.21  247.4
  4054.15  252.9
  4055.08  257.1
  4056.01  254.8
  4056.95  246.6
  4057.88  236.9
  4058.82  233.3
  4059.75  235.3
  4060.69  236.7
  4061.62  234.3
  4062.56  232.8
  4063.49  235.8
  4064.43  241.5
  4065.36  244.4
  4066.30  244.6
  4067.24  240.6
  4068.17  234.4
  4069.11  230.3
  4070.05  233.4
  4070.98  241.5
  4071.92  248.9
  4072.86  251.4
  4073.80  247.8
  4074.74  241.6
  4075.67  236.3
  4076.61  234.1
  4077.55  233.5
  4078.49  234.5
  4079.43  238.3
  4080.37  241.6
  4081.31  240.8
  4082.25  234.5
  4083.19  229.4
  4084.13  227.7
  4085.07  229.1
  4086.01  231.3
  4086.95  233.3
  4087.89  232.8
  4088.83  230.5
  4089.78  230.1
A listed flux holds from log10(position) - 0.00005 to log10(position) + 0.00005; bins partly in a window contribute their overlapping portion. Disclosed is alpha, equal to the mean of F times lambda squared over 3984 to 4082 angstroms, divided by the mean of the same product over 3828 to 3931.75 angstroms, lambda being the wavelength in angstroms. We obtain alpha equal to 1.54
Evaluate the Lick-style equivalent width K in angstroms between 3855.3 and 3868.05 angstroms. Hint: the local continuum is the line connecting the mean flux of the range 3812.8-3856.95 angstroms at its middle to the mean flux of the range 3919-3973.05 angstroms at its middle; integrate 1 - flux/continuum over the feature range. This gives -3.0 angstroms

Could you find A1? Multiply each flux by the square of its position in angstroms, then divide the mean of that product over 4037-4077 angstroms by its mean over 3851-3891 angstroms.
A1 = 1.54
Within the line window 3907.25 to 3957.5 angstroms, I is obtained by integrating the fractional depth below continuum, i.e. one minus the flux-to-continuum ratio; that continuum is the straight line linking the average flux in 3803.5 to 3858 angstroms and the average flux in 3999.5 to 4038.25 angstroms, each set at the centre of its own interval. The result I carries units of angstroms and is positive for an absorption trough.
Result 6.4 angstroms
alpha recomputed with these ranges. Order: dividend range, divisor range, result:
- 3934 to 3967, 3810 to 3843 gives 1.24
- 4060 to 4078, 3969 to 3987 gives 1.56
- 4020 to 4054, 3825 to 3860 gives 1.86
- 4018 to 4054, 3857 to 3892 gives 1.57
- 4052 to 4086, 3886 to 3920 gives 1.44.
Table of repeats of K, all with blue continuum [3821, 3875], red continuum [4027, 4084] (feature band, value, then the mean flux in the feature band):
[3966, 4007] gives 5.0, 189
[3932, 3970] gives 8.5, 155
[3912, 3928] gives -0.6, 195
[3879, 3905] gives 2.0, 164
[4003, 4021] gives -1.9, 249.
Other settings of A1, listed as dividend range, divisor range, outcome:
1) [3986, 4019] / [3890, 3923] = 1.33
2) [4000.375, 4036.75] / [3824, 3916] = 1.61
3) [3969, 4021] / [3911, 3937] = 1.31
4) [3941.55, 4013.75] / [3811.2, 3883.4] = 1.26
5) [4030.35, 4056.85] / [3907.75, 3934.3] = 1.47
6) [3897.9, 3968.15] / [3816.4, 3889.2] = 1.13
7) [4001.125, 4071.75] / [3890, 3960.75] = 1.46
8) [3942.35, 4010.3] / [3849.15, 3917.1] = 1.10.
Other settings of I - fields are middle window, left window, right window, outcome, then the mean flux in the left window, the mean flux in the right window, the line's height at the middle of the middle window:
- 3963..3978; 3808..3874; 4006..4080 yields 7.0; 162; 245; 215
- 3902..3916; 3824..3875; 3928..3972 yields -3.8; 160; 151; 155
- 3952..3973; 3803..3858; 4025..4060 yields 6.9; 153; 246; 211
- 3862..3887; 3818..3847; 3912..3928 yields -1.9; 135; 195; 164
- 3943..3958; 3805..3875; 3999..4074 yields 0.9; 162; 245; 209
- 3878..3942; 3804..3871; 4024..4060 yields 7.7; 161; 246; 191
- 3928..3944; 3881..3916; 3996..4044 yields 4.7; 175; 245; 197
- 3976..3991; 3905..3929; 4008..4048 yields 1.7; 192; 248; 226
